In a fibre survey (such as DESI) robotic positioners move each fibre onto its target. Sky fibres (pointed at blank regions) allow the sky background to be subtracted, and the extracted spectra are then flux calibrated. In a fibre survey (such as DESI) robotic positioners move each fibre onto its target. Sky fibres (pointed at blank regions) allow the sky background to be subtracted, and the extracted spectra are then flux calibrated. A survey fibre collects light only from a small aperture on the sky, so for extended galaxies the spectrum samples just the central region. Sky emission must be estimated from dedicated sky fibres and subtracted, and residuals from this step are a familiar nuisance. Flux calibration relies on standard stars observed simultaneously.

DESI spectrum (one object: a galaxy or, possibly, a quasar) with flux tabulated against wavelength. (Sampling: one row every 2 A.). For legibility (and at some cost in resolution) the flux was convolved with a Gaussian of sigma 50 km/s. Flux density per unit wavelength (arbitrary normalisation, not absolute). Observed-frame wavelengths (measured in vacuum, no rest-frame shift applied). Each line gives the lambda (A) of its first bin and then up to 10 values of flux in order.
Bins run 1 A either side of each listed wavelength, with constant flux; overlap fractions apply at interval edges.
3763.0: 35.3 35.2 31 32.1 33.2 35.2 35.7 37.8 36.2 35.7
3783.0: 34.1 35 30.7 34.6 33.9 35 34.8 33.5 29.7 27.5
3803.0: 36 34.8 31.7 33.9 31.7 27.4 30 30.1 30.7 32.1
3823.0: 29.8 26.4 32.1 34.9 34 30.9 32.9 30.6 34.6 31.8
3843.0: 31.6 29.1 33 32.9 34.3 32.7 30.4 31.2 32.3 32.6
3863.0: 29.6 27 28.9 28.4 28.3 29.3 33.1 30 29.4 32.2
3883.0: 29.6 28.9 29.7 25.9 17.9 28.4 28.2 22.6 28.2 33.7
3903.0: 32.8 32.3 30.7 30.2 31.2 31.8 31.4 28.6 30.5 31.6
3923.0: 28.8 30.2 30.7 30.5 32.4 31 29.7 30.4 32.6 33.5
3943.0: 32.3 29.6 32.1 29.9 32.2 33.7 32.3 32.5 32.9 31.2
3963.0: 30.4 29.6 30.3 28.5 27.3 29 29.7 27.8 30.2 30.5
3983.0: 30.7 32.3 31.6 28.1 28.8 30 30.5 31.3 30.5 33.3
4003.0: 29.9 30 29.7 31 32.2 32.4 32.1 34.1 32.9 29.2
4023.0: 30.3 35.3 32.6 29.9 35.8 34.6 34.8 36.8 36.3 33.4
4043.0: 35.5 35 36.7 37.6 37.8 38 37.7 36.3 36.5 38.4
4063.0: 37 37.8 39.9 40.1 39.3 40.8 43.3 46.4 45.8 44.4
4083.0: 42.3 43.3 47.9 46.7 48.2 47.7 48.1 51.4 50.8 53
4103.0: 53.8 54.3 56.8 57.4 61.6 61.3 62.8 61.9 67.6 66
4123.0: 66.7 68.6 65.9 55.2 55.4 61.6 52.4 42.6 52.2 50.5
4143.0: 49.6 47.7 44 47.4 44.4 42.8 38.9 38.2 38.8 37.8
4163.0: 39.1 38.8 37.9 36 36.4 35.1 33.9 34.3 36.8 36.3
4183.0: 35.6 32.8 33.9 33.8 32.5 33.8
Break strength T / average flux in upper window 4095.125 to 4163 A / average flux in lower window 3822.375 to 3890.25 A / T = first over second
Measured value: 1.7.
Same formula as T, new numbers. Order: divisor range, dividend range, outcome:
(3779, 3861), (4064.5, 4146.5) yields 1.61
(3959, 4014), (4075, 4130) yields 1.80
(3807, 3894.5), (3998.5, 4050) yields 1.09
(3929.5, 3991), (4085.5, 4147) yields 1.79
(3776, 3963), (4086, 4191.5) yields 1.53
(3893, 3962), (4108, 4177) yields 1.61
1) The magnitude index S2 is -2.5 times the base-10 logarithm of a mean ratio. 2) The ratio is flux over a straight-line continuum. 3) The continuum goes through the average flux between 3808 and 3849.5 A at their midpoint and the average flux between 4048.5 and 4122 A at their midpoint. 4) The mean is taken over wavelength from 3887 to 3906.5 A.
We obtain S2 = 0.268 mag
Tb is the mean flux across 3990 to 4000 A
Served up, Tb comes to 30.2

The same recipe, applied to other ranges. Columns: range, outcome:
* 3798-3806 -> 32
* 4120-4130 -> 64.5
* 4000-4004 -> 31.6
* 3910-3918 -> 30.8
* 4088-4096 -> 47.7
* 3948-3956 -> 32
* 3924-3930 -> 30.5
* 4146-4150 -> 45.7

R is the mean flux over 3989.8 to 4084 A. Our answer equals 35.4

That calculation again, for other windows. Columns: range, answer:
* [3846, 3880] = 30.8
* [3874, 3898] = 28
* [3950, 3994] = 30.4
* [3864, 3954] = 30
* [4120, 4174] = 47.8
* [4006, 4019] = 32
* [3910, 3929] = 30.5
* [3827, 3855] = 32.5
